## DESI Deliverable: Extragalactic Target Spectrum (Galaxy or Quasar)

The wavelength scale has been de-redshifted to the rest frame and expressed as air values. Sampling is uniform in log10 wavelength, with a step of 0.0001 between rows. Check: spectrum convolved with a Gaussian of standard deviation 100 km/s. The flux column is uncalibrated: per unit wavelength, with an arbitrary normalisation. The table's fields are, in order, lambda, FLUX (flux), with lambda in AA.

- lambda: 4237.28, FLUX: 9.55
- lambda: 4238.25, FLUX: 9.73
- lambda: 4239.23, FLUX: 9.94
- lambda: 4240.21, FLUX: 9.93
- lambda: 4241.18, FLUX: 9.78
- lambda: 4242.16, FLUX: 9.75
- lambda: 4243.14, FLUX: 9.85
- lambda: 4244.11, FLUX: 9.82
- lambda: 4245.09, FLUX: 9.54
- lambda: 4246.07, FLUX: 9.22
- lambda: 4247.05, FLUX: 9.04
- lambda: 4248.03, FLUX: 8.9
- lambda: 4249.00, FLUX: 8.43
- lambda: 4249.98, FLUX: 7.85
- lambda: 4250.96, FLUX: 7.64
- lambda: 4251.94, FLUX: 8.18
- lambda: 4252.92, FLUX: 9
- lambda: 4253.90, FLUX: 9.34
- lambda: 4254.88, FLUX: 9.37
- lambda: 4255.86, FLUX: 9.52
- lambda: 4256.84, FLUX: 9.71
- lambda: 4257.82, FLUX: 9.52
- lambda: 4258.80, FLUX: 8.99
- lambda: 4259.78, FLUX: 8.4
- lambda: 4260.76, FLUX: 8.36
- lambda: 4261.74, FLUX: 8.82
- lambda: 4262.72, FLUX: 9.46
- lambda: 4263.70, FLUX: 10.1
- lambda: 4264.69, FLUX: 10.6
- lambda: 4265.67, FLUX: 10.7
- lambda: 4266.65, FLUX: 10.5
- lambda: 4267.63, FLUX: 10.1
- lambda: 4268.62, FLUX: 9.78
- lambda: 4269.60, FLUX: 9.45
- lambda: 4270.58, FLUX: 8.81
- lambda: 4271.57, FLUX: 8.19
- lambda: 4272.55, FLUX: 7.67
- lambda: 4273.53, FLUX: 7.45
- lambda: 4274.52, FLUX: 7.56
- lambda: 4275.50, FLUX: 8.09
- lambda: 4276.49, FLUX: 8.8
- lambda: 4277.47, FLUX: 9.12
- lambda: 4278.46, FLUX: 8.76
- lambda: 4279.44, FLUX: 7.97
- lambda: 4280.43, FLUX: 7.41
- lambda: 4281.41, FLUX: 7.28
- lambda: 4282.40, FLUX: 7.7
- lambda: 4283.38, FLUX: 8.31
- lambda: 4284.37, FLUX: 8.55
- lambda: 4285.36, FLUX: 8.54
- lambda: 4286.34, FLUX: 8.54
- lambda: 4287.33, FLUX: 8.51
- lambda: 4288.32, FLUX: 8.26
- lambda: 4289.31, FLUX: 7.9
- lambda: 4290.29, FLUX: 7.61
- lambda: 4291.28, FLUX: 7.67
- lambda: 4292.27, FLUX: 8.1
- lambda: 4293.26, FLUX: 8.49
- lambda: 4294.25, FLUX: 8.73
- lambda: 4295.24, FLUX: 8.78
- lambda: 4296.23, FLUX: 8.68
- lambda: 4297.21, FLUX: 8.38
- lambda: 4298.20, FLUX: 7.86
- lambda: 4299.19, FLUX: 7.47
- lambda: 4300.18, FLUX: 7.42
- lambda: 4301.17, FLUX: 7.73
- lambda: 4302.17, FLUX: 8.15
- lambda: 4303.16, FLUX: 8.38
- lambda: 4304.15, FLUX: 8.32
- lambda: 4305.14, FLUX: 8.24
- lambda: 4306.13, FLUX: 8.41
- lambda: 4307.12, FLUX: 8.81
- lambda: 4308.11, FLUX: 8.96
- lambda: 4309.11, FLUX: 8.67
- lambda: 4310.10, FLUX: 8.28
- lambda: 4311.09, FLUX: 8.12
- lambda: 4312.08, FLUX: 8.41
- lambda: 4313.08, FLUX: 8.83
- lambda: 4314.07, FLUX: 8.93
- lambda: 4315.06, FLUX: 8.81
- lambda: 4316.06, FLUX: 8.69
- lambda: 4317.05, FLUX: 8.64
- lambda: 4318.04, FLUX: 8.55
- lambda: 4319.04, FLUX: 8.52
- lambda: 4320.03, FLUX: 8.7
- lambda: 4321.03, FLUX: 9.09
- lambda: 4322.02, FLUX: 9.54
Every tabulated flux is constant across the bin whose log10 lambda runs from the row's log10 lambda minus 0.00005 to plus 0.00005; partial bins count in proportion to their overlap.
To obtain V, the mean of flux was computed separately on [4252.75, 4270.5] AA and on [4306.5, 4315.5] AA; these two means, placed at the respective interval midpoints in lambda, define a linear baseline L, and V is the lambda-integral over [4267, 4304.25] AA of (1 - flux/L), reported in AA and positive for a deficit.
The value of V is 3.4 AA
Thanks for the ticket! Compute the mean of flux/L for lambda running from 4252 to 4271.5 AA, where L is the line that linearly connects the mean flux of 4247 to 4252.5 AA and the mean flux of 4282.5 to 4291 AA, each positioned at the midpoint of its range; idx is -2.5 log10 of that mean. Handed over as -0.14 mag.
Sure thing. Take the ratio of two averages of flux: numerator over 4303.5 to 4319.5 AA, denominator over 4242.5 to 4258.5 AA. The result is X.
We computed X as 0.95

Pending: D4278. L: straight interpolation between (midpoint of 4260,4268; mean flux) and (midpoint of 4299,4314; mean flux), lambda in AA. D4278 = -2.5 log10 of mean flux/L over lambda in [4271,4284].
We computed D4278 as 0.16 mag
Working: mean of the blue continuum 9.78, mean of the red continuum 8.31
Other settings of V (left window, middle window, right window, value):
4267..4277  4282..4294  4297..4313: 0.3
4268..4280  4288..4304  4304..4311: 0.8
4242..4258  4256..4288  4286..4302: -0.7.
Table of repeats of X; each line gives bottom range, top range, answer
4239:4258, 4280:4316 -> 0.90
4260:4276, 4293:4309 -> 0.91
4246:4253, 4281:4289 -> 0.97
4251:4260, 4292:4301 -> 0.91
